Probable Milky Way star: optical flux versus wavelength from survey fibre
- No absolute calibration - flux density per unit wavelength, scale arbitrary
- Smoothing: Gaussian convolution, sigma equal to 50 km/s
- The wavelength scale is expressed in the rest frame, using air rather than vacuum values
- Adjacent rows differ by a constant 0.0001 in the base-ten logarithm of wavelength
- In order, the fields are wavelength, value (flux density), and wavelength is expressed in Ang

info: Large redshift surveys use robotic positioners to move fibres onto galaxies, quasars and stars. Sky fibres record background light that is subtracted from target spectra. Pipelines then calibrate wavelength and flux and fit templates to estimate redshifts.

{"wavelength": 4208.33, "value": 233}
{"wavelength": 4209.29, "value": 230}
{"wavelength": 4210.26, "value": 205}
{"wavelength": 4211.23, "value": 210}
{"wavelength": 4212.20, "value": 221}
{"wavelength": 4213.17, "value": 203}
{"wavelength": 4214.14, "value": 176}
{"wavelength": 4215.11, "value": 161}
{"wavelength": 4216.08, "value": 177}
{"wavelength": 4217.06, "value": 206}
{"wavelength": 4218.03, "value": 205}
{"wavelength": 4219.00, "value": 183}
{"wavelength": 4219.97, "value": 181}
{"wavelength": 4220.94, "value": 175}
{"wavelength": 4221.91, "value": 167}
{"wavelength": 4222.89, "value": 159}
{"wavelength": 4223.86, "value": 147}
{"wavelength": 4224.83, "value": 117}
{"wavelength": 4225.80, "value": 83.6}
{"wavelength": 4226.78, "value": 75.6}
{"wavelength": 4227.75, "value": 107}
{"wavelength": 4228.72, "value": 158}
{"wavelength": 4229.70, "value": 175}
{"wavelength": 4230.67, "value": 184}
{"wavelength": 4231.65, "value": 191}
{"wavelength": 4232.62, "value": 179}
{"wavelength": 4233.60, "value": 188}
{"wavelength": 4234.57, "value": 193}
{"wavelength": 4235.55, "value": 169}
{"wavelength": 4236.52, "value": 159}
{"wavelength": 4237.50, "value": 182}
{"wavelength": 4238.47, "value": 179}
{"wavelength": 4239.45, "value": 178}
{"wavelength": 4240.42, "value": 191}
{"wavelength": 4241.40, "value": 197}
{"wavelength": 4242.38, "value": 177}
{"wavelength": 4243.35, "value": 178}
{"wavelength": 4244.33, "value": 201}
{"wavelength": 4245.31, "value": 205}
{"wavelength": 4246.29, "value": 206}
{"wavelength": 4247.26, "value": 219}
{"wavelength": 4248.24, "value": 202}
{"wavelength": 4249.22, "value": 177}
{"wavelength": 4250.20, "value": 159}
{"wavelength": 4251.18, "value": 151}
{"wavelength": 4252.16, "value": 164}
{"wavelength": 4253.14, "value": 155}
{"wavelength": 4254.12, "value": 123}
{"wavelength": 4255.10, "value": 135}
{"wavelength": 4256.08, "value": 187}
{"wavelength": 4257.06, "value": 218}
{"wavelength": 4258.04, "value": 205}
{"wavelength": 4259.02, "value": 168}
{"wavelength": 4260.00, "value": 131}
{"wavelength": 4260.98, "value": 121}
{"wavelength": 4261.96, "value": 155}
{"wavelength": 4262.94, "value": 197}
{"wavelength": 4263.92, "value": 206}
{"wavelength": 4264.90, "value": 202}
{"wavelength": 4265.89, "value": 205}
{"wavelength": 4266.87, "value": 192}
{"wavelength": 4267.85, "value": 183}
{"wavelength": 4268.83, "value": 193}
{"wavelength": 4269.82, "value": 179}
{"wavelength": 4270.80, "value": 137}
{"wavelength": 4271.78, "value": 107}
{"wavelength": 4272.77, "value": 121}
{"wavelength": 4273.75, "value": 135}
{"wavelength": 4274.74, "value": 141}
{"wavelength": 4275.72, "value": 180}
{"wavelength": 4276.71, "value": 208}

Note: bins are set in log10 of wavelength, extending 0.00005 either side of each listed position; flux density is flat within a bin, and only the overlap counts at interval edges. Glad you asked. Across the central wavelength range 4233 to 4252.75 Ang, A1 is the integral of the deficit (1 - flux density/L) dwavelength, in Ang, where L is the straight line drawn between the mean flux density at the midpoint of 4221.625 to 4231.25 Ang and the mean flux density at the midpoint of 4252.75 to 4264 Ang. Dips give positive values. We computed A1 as -4.18 Ang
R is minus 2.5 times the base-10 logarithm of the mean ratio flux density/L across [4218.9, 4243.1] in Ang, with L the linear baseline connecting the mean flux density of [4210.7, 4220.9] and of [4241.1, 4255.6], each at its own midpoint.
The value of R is 0.13 mag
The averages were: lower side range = 192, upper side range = 176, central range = 164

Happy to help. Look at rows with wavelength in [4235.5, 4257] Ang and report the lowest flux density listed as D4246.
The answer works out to 123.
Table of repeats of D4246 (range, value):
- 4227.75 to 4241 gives 107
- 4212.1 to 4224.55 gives 147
